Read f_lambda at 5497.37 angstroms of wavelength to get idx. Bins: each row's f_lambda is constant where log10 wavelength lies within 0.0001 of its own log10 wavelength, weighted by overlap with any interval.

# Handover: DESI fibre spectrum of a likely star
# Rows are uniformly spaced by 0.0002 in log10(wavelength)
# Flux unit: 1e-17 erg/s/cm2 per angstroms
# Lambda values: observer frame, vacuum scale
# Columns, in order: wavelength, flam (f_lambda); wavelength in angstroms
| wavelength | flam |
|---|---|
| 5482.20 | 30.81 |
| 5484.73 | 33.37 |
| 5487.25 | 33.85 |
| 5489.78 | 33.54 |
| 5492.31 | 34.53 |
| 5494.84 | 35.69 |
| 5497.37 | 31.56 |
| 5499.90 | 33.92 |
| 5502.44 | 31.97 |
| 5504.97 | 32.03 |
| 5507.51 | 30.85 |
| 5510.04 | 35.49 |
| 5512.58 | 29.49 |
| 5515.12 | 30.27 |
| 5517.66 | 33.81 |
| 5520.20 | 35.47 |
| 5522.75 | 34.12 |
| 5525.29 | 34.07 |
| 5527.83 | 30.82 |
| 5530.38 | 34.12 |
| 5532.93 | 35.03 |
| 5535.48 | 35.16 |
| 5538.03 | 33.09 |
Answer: 31.56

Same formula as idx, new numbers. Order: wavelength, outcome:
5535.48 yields 35.16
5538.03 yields 33.09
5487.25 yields 33.85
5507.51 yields 30.85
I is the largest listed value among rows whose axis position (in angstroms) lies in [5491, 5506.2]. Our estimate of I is 35.69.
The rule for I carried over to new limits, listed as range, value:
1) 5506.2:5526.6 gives 35.49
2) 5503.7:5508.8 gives 32.03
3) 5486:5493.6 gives 34.53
